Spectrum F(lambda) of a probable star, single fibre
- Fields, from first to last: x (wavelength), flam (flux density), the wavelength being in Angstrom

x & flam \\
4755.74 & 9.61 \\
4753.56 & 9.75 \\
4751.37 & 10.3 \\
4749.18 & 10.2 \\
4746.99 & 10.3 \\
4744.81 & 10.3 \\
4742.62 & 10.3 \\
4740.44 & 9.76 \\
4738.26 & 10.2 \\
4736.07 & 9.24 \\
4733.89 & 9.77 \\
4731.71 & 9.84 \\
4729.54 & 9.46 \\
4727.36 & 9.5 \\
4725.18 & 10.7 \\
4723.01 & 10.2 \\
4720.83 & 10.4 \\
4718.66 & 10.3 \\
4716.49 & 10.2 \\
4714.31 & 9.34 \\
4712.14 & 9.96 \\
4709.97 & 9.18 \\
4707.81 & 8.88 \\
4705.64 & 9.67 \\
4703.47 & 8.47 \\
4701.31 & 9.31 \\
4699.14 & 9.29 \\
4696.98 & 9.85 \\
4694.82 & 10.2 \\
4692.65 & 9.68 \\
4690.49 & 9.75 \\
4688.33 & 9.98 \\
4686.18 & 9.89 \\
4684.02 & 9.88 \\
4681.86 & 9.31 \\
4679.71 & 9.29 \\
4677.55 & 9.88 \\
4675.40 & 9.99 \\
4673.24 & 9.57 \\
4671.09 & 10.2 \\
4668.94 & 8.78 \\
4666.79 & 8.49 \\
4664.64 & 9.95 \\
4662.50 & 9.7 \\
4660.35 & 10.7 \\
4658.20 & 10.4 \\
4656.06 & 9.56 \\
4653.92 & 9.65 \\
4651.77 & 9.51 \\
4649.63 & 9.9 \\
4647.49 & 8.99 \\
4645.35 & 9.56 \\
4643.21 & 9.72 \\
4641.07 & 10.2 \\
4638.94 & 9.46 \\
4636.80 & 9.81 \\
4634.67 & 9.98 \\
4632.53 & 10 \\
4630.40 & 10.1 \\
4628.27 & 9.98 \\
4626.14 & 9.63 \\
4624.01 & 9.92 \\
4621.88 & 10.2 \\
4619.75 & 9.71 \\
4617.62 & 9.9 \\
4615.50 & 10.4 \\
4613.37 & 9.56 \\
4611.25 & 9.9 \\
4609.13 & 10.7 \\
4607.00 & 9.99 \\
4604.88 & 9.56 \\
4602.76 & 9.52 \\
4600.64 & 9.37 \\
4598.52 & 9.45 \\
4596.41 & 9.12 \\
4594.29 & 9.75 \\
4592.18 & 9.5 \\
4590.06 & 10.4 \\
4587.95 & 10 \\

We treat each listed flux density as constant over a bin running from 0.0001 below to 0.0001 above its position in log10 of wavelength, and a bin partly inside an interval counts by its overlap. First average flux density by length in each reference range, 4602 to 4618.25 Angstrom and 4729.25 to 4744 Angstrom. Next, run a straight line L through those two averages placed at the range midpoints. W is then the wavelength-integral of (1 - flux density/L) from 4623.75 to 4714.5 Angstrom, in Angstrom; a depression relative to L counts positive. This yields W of 2.09 Angstrom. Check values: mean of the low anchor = 9.95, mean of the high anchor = 9.82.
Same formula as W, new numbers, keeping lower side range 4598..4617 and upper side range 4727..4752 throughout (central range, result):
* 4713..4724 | -0.2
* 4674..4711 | 1.3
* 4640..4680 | 0.7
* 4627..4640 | 0.0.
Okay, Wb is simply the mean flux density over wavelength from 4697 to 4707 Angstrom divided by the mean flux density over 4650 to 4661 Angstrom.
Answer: 0.9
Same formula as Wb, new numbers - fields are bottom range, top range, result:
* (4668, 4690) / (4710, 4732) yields 1.03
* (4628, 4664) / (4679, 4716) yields 0.97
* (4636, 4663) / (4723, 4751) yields 1.02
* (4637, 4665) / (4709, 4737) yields 1.01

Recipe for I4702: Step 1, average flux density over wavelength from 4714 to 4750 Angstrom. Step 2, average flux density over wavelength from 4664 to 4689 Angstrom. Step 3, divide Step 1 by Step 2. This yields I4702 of 1.04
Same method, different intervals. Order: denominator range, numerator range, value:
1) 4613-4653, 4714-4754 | 1.02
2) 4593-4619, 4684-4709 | 0.98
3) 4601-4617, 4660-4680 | 0.97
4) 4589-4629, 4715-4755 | 1.02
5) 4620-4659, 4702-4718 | 0.96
